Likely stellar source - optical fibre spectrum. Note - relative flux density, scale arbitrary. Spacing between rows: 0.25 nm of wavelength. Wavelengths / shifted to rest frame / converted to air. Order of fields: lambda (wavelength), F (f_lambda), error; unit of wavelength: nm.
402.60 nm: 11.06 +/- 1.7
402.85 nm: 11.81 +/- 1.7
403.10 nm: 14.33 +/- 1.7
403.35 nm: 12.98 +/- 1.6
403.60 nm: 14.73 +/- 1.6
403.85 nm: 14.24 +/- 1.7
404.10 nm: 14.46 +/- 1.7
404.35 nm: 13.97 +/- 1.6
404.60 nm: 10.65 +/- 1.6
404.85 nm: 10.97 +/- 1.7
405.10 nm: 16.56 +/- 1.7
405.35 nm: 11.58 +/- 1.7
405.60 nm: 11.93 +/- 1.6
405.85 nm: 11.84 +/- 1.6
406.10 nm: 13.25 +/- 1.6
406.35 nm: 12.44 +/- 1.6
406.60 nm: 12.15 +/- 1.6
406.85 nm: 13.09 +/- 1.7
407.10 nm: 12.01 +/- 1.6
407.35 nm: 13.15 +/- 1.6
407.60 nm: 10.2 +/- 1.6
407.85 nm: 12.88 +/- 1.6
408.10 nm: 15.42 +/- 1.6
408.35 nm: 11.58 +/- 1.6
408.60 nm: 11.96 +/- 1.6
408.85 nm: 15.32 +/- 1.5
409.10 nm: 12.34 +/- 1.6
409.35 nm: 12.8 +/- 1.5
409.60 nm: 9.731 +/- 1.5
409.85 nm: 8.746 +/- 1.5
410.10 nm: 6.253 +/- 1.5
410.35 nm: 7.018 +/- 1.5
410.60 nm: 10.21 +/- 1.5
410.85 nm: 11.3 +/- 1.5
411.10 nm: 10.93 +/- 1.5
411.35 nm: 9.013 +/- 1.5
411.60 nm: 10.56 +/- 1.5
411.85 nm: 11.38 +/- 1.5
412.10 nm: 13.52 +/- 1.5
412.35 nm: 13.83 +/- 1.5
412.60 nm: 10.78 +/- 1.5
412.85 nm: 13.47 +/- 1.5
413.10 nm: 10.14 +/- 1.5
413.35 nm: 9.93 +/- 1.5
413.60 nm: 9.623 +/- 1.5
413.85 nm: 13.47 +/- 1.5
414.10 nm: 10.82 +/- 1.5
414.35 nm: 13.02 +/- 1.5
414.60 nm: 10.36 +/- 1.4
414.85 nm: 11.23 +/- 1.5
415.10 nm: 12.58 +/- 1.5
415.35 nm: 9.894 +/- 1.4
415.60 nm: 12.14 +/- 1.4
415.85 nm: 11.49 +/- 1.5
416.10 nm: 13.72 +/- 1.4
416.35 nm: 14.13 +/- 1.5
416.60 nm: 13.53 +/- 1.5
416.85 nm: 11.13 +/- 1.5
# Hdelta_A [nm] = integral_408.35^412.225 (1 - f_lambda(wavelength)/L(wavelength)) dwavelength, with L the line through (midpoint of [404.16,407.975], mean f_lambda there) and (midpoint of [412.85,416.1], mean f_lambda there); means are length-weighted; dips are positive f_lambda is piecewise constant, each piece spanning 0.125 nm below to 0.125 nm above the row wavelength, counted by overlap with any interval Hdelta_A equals 0.382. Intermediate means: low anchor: 12.5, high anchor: 11.4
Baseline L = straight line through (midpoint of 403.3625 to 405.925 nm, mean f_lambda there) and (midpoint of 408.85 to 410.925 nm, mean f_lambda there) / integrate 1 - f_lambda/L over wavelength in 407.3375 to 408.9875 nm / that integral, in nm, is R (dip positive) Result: -0.27 nm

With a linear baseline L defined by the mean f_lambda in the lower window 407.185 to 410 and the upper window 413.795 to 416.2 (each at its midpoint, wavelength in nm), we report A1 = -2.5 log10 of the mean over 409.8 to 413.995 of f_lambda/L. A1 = 0.13 mag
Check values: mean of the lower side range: 12.1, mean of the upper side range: 11.8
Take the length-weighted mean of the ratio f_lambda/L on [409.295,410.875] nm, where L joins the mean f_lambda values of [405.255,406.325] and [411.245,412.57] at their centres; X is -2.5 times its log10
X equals 0.27 mag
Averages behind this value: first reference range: 12.2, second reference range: 11.6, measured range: 9.17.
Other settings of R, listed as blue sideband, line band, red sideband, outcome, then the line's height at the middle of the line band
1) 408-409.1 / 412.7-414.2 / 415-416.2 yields 0.14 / 12.4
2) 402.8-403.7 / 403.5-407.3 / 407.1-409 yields 0.10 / 13.2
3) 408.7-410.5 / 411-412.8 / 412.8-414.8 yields -0.11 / 10.8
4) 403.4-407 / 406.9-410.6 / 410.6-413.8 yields 0.23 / 12.1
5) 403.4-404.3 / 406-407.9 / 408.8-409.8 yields 0.10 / 13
